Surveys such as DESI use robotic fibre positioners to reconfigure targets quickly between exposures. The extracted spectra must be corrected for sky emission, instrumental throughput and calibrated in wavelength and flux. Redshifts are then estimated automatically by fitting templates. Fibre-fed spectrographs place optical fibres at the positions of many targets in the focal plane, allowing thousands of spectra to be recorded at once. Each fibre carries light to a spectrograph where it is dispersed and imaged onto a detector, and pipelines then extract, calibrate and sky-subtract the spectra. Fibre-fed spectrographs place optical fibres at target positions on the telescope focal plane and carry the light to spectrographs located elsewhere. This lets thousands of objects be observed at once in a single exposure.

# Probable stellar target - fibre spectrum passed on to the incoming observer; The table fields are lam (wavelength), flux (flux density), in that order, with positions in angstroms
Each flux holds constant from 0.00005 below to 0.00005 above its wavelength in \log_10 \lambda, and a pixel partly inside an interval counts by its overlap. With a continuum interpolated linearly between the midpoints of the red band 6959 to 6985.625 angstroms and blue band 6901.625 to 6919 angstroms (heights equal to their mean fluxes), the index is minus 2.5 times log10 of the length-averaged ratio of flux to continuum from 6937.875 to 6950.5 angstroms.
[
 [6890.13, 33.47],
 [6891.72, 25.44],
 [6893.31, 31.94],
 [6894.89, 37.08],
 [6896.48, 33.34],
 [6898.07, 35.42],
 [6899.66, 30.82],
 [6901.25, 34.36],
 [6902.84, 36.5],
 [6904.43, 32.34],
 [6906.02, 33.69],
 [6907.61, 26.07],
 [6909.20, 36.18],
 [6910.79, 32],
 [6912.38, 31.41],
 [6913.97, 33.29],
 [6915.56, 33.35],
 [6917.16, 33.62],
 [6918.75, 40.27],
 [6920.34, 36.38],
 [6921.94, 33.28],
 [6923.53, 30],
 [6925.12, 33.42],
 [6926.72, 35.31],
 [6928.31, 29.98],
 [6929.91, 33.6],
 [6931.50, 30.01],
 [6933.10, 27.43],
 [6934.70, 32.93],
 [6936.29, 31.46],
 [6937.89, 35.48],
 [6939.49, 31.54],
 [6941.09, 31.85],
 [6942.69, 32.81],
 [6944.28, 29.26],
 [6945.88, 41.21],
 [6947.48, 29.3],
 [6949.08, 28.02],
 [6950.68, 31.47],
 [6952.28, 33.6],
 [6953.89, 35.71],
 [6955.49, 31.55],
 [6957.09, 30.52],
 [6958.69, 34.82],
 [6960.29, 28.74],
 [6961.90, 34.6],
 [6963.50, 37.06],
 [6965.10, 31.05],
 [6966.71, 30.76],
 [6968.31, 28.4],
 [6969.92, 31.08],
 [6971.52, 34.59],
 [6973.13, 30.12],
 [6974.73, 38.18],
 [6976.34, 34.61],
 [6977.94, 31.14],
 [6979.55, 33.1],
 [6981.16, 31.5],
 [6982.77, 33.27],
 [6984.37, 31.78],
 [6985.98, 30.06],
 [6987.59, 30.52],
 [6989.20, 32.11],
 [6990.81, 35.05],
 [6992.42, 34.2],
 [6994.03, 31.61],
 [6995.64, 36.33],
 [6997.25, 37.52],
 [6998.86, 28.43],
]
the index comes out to 0.023 mag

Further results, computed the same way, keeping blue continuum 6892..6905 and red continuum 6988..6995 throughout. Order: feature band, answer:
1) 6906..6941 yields 0.026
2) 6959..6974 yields 0.045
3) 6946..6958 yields 0.045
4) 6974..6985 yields -0.005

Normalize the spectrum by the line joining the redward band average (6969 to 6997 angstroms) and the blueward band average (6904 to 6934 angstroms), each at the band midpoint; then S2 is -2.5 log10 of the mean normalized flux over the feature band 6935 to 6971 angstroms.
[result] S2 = 0.02 mag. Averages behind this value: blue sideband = 32.7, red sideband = 33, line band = 32.3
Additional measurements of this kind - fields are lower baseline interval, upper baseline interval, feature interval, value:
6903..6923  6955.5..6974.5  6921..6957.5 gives 0.02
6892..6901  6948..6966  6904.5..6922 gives -0.02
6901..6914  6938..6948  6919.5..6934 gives 0.02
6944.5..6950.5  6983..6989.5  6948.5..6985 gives -0.02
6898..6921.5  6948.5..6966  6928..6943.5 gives 0.04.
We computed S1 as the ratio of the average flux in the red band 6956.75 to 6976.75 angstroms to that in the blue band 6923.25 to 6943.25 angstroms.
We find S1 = 1.02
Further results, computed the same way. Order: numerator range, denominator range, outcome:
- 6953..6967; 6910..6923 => 0.96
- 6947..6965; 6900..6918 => 0.98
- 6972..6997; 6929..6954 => 1.03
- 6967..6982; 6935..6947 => 0.98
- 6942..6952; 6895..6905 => 0.94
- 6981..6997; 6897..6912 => 1.00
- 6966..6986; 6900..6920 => 0.96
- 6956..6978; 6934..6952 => 1.01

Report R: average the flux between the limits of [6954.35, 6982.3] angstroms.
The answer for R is 32.5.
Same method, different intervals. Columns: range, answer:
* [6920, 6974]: 32.2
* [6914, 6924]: 34.5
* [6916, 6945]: 32.7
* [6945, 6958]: 32.7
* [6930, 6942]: 31.7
